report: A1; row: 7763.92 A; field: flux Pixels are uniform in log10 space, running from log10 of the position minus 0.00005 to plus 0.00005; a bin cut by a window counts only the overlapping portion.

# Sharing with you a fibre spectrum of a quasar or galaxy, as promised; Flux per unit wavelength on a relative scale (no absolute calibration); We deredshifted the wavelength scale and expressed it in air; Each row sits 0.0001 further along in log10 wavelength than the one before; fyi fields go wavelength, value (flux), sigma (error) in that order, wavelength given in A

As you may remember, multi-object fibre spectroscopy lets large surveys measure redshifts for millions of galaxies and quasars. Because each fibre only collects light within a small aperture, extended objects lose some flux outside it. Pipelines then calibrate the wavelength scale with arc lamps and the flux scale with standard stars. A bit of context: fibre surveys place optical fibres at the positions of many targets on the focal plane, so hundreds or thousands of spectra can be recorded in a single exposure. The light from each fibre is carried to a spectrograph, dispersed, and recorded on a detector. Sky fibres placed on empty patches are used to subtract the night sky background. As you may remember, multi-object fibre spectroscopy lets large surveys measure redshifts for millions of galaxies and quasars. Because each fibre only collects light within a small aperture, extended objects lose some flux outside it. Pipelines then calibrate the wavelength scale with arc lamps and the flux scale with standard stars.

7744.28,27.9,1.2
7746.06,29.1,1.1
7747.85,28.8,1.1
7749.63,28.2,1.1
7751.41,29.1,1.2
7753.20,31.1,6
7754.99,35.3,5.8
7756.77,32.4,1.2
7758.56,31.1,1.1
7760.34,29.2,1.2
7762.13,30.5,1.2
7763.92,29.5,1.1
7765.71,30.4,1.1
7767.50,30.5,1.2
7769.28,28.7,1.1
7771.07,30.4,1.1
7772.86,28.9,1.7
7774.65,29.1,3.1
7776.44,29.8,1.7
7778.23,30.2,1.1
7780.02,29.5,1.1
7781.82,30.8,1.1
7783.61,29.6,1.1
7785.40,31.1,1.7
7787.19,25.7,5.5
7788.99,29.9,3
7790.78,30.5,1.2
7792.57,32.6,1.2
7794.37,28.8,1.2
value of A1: 29.5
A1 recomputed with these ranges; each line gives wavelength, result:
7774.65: 29.1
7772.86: 28.9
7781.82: 30.8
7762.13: 30.5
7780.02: 29.5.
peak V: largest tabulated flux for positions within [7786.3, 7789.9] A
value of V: 29.9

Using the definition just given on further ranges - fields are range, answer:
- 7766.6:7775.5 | 30.5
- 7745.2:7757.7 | 35.3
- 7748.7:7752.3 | 29.1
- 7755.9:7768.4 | 32.4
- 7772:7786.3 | 31.1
